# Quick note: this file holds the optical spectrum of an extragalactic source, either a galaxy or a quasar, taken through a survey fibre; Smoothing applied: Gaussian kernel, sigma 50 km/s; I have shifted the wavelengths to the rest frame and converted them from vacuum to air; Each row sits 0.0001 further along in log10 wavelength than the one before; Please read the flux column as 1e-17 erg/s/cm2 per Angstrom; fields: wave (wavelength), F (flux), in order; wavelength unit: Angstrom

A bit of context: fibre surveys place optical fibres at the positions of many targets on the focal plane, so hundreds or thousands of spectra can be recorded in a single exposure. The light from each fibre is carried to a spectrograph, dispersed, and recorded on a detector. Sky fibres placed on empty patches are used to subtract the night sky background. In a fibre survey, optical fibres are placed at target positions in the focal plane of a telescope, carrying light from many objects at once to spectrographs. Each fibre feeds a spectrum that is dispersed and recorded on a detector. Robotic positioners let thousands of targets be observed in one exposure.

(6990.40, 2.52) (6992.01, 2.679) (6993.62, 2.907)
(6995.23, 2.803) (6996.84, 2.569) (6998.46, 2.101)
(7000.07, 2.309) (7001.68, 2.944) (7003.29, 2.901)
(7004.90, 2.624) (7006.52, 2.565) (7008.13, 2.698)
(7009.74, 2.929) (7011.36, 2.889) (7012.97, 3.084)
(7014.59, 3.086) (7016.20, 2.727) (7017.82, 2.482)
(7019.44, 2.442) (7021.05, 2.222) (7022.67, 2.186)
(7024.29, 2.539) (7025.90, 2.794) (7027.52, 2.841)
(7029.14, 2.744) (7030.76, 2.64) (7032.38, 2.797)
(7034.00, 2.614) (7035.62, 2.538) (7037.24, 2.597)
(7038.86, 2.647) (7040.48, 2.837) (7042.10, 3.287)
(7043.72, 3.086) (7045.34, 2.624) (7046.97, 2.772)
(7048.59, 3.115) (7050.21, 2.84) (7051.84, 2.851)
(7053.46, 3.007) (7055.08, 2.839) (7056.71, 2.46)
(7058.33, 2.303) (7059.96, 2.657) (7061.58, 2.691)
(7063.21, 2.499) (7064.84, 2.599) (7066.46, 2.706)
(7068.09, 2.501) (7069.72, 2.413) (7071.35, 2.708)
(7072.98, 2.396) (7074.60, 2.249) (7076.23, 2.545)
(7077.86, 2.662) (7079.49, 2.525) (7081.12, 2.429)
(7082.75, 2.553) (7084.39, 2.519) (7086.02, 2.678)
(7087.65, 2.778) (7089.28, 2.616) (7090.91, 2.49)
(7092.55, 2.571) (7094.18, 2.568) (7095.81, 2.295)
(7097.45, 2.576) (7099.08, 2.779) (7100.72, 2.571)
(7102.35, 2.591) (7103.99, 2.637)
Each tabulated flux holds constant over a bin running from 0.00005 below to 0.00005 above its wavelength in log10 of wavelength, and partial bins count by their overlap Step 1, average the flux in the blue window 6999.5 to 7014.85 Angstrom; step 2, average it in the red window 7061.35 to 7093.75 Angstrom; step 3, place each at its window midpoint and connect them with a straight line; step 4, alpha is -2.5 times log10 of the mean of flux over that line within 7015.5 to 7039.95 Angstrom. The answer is 0.057 mag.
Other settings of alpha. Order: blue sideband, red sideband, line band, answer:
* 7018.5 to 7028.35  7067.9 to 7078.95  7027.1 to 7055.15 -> -0.13 mag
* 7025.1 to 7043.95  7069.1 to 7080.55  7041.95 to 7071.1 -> -0.04 mag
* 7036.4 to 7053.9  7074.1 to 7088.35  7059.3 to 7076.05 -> 0.06 mag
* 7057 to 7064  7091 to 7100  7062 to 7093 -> 0.00 mag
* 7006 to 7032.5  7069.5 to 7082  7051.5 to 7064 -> -0.04 mag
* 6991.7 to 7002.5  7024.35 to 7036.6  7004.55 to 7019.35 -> -0.05 mag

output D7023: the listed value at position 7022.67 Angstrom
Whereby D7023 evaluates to 2.186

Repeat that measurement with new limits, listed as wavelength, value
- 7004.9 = 2.624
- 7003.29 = 2.901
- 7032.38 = 2.797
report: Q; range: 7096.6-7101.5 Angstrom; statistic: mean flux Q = 2.64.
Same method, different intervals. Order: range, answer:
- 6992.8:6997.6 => 2.76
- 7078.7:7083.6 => 2.5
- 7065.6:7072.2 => 2.58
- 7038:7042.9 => 2.92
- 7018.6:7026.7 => 2.44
